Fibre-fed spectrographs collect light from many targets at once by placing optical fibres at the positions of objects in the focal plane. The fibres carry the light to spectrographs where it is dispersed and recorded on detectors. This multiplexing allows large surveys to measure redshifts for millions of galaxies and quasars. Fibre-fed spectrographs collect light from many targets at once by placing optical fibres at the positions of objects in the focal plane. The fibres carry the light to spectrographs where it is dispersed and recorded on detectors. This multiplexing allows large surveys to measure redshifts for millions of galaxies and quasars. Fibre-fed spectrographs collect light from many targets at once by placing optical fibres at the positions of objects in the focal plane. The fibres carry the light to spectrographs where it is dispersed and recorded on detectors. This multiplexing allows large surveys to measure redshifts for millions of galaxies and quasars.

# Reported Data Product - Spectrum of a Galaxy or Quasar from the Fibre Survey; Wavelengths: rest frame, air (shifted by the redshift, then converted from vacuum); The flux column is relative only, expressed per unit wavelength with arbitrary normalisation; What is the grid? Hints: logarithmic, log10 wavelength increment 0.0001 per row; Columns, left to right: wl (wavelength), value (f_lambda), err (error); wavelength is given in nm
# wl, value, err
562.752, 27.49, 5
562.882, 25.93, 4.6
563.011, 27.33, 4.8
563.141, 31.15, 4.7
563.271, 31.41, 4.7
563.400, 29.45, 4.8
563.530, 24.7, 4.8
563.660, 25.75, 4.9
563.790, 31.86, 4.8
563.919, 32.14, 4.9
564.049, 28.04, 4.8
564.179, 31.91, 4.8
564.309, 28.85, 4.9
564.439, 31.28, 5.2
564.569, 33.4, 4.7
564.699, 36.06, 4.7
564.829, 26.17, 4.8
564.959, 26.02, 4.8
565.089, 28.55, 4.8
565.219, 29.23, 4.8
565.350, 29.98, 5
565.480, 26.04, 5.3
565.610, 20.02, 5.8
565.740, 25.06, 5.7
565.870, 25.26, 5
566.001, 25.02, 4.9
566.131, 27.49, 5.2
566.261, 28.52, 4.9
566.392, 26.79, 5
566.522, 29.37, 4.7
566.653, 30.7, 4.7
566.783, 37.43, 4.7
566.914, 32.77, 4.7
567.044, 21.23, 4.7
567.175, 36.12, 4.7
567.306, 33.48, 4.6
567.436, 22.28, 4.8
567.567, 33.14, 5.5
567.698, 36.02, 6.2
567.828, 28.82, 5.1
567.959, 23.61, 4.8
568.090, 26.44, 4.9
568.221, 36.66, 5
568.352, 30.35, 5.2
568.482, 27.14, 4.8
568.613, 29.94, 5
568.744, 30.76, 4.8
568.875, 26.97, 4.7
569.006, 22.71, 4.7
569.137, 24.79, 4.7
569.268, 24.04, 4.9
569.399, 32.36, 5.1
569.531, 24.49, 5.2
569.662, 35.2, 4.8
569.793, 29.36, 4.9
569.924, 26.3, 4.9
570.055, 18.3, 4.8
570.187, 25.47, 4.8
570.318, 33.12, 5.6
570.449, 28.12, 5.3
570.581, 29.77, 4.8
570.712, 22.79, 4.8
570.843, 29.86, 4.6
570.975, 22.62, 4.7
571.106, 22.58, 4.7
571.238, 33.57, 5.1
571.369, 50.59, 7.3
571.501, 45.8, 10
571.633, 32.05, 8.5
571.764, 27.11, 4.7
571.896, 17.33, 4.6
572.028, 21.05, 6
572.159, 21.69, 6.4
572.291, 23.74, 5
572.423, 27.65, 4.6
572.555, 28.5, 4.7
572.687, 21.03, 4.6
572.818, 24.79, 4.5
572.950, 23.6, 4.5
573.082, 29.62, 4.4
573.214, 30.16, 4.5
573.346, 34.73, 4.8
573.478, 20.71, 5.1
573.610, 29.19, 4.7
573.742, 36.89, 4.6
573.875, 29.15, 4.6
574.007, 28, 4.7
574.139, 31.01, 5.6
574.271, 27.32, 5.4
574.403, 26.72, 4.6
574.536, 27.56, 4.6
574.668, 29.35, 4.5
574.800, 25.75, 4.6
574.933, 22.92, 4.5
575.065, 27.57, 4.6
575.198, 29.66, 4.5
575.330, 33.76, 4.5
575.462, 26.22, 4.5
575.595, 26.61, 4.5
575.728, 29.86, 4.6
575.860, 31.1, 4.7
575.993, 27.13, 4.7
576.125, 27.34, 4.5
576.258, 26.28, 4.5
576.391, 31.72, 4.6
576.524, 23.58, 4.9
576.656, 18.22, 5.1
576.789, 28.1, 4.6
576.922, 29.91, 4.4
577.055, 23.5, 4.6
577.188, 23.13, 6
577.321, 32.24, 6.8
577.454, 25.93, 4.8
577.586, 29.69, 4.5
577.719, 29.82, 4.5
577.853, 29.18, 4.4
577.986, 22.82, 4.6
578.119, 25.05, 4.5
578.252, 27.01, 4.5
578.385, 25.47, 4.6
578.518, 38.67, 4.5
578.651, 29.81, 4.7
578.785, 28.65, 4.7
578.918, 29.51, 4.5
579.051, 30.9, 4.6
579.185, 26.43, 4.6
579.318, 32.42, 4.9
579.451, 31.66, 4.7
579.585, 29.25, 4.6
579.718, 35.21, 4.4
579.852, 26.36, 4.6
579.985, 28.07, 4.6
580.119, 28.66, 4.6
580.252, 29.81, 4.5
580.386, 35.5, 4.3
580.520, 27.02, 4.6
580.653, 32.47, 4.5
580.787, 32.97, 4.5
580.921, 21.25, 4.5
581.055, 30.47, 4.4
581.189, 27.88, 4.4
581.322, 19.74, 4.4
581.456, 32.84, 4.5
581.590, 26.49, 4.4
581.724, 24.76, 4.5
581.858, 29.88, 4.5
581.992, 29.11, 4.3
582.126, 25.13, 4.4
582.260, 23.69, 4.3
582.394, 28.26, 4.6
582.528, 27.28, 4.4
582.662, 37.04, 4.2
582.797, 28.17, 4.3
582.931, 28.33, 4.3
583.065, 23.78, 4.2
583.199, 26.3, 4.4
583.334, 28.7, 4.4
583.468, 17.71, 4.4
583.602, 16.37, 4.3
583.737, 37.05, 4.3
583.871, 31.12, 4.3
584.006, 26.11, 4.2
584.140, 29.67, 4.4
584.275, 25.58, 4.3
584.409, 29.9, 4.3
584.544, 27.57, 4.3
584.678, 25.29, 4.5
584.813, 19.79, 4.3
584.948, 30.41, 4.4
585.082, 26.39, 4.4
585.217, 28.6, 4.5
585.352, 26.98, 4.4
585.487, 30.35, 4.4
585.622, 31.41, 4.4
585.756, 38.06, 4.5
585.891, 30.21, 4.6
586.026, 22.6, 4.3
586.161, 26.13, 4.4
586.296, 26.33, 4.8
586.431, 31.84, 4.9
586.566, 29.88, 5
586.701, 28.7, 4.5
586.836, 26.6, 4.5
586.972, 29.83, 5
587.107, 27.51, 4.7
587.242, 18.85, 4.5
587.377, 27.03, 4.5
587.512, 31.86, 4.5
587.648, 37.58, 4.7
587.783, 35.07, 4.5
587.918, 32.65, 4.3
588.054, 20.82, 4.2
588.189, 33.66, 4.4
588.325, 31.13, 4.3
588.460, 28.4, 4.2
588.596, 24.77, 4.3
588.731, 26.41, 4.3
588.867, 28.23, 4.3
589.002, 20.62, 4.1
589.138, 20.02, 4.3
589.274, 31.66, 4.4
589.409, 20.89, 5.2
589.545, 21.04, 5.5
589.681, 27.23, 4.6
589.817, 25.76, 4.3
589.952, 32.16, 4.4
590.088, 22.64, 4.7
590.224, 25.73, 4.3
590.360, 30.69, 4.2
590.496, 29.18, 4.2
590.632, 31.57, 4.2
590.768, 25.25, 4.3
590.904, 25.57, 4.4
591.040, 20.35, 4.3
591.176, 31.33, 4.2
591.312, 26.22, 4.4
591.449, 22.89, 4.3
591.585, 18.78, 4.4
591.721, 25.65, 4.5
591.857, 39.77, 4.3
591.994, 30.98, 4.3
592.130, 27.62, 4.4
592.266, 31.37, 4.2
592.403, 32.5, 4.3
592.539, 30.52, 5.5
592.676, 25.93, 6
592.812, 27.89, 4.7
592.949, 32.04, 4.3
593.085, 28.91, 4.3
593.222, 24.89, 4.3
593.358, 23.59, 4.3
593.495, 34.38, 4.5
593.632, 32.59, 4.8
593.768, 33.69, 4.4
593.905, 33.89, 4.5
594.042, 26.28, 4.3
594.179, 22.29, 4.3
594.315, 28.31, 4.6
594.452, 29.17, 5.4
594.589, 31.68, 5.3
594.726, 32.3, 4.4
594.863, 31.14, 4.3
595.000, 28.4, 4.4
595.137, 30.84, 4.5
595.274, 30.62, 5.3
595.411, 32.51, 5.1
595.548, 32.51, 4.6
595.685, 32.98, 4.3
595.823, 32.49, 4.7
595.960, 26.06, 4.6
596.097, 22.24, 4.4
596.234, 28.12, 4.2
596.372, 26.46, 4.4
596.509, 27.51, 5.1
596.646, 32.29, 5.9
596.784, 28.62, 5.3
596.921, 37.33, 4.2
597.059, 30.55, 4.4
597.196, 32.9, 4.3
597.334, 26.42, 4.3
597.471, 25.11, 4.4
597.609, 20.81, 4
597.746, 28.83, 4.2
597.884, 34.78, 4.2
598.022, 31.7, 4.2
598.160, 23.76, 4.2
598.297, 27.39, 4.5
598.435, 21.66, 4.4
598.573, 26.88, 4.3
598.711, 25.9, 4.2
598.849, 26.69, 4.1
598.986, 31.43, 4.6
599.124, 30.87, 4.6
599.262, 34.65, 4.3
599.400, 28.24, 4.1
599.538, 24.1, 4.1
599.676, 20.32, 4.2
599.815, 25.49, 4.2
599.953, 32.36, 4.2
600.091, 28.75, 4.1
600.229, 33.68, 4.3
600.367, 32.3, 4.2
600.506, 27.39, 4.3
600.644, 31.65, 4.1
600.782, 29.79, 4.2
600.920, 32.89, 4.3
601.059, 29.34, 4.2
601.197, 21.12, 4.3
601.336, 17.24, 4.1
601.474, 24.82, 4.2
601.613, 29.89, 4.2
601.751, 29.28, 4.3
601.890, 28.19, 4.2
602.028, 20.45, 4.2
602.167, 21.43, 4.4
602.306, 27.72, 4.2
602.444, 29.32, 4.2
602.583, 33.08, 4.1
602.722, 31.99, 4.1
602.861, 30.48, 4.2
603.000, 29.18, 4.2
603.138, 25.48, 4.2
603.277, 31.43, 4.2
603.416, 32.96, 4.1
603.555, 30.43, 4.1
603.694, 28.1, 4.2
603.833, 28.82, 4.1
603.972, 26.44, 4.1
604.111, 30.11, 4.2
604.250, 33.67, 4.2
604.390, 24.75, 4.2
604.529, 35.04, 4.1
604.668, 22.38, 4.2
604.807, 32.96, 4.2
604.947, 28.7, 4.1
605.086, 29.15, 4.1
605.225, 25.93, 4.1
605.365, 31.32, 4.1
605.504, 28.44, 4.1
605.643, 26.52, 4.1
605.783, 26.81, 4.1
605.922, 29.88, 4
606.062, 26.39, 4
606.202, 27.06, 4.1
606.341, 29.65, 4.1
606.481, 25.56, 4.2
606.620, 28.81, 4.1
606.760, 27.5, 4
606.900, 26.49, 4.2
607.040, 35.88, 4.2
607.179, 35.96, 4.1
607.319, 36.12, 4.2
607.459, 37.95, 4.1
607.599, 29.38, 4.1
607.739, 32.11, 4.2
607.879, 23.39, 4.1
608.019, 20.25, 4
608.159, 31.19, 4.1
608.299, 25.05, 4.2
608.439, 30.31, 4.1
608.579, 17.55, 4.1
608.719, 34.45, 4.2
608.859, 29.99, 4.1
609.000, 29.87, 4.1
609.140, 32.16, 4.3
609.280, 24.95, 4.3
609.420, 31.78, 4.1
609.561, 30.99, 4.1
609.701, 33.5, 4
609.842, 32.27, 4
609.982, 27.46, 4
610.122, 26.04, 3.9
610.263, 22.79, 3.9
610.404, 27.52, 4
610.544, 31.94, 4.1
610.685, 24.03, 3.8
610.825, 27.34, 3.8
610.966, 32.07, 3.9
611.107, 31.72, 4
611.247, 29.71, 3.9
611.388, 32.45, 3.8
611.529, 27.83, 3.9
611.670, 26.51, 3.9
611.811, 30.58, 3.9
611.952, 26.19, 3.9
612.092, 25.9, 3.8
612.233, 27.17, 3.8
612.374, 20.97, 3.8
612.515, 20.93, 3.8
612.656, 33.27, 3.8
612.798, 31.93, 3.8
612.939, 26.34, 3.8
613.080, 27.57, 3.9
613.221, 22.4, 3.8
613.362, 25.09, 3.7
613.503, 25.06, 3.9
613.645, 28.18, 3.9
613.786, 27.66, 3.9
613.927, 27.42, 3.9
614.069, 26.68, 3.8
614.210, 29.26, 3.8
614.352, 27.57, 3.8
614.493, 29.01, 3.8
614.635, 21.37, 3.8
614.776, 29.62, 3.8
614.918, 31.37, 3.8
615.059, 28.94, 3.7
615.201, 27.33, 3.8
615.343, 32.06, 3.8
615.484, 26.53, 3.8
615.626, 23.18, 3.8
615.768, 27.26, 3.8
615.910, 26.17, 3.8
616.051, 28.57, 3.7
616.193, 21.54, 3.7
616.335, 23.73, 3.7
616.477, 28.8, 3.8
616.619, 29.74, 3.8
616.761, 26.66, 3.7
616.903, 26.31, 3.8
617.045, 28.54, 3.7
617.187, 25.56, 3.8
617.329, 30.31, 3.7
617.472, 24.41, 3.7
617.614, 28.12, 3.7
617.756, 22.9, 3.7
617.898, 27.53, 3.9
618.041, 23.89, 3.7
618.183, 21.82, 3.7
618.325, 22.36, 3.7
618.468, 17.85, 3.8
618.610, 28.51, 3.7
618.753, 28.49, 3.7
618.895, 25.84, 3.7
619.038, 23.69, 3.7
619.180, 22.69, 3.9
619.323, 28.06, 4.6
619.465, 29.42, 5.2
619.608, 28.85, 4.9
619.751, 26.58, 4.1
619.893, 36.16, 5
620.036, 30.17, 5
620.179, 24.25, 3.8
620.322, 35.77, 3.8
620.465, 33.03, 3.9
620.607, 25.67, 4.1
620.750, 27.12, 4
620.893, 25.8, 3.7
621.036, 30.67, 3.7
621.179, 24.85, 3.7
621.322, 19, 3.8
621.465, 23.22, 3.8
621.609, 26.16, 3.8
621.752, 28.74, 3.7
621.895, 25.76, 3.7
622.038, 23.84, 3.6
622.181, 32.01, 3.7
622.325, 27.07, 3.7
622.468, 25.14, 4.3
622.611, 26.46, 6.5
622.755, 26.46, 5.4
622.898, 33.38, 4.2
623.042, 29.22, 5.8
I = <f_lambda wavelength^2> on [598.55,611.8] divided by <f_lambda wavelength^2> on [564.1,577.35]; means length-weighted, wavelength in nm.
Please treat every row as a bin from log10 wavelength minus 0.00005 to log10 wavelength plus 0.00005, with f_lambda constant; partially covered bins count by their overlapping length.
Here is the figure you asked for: 1.15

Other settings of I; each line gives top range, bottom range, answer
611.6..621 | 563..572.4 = 1.11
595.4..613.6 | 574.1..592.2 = 1.10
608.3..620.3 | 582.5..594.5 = 1.07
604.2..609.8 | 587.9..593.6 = 1.13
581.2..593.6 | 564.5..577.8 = 1.04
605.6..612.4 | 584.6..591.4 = 1.12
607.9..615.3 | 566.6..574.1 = 1.12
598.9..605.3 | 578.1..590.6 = 1.08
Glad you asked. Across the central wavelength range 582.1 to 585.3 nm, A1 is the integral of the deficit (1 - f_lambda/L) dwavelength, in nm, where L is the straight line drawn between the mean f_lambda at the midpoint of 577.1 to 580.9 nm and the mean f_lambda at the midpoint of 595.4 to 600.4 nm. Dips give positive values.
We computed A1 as 0.23 nm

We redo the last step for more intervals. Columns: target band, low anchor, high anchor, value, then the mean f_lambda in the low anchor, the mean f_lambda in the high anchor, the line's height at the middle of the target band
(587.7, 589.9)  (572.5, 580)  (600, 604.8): 0.12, 28.2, 28.6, 28.4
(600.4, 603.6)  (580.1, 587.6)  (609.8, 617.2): -0.06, 27.9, 27.4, 27.6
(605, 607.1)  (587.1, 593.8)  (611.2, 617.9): -0.07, 27.9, 27.1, 27.4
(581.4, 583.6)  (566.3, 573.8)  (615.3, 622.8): 0.09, 28.6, 26.6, 28.1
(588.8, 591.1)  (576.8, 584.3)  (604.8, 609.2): 0.22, 28.2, 29.1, 28.5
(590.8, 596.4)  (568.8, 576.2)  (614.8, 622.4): -0.30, 28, 26.9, 27.5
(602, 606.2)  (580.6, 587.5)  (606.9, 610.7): 0.06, 27.6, 29.5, 29.1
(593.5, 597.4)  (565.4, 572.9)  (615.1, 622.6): -0.39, 28.1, 26.7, 27.4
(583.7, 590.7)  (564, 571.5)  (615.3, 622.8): 0.02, 29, 26.6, 28.1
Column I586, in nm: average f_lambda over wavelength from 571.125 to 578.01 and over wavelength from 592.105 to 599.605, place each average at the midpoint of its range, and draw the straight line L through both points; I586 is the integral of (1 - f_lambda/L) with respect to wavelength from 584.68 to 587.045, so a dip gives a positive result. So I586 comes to 0.02 nm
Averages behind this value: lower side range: 28.1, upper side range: 29.1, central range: 28.4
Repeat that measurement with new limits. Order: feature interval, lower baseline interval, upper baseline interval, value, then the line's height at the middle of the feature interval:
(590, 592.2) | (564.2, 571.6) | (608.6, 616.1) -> 0.10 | 28.5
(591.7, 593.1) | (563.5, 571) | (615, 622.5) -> -0.14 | 27.6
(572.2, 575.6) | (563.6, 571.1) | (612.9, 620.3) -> 0.06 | 28.2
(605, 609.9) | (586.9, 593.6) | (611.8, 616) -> -0.36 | 27.3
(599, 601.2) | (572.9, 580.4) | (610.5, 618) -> -0.12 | 27.7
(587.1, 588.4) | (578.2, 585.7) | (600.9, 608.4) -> -0.06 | 28.4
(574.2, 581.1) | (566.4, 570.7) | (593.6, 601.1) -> 0.14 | 29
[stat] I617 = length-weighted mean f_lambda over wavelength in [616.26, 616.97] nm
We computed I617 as 27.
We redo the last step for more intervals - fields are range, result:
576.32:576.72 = 24.6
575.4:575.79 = 27.5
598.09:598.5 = 24.3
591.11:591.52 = 26.7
